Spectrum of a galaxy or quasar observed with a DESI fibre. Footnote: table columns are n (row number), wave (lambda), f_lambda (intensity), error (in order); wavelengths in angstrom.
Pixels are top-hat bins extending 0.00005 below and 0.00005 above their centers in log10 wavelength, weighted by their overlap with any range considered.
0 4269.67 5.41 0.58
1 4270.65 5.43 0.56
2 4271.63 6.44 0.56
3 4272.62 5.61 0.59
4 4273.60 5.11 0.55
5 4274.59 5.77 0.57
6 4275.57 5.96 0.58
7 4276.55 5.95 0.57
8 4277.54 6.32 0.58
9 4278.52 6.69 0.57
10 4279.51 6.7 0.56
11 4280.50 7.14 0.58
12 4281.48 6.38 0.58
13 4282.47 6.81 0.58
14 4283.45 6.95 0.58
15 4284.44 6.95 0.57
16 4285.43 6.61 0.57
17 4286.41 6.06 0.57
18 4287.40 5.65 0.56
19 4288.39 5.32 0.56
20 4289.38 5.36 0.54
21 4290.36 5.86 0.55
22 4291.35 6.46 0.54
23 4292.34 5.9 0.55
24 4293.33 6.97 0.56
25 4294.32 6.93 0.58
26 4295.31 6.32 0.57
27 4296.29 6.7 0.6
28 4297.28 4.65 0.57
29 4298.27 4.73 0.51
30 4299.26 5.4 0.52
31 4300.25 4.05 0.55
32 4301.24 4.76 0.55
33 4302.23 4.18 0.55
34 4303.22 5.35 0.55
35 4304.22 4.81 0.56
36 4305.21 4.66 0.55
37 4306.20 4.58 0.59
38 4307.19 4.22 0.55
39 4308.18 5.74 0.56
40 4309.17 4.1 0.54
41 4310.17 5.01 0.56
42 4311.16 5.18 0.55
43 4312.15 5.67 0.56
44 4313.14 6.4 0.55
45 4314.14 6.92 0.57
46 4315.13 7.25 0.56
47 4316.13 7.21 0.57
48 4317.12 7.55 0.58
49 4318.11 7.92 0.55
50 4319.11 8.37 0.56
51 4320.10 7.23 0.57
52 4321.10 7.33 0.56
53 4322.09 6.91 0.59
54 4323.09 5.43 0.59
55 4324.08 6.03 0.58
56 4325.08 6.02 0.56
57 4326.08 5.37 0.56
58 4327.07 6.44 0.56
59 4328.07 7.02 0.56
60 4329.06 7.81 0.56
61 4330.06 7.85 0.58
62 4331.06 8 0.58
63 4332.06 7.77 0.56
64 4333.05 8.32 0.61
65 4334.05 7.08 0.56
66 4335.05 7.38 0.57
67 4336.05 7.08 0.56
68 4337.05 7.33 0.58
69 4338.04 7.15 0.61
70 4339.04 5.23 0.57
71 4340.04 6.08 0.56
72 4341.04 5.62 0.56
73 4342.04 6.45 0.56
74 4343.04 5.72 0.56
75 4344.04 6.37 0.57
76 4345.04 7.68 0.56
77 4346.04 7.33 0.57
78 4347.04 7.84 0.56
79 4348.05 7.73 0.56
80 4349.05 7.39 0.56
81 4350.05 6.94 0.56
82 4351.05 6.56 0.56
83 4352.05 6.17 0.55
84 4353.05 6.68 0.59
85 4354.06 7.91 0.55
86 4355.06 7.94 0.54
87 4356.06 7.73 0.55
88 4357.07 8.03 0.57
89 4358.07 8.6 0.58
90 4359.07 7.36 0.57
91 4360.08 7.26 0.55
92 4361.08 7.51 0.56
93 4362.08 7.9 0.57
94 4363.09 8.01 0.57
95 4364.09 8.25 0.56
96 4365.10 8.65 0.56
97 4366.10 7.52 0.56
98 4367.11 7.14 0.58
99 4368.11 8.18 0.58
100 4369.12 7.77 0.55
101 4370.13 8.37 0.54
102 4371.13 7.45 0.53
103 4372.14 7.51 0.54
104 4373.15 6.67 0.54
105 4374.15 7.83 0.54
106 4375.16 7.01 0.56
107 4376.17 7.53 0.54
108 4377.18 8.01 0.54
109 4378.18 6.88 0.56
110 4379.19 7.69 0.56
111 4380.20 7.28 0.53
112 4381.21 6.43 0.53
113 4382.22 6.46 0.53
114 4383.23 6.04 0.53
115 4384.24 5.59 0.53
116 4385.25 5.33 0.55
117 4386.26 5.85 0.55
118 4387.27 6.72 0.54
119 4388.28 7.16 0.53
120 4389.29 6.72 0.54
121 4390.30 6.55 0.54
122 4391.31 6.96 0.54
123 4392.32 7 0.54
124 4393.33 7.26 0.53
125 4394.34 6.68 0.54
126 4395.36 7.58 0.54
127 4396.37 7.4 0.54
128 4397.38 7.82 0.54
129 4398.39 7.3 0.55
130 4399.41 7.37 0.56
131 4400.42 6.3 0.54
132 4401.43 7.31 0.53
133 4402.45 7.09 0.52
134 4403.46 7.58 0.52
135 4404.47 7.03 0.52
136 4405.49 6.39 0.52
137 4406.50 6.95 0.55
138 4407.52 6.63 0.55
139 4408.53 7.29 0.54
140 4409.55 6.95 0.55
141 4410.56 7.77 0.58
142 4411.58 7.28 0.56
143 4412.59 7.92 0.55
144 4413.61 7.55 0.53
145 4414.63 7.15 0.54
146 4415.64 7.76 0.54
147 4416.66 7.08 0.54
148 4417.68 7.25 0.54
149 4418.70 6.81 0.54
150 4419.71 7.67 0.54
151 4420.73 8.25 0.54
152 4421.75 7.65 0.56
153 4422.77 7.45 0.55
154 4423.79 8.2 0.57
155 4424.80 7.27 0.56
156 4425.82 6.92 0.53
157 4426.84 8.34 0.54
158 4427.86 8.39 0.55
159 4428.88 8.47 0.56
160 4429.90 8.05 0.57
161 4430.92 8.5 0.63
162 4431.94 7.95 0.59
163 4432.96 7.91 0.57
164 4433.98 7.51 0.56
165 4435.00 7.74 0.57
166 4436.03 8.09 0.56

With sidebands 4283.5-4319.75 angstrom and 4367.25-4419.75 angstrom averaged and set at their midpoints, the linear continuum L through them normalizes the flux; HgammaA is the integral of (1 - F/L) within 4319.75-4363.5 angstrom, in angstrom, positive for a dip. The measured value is -4.6 angstrom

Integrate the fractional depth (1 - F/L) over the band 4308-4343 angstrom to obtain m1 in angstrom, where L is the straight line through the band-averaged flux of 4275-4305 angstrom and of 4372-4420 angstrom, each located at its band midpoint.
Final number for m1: -2.2 angstrom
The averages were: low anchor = 5.92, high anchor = 7.04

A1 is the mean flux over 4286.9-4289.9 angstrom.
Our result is 5.45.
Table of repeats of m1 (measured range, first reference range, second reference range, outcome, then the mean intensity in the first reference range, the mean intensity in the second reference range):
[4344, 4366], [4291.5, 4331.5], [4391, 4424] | -3.11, 6.08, 7.29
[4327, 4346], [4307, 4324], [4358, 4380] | -0.26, 6.41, 7.66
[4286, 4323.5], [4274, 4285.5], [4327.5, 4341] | 5.20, 6.5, 7.18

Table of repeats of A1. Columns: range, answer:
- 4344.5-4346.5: 7.49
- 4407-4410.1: 6.97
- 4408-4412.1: 7.33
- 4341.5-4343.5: 6.08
